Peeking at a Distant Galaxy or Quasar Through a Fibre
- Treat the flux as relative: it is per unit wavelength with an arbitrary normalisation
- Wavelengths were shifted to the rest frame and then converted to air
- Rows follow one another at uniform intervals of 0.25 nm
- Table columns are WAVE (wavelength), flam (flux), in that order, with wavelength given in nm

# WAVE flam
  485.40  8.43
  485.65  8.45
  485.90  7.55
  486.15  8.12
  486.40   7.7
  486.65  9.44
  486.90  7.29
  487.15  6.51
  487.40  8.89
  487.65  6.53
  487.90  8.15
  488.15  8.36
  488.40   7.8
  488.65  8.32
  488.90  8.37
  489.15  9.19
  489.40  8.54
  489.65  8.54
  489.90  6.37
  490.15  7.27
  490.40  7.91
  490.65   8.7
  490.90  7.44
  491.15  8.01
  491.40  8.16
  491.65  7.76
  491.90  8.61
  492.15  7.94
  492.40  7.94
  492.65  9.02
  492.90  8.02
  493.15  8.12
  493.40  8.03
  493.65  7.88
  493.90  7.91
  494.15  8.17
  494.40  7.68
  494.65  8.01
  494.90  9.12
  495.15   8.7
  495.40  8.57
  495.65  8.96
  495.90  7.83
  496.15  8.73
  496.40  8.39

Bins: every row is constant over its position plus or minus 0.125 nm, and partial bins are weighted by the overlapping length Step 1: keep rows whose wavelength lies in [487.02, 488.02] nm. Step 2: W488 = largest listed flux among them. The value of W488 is 8.89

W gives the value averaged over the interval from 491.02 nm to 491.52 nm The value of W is 8.08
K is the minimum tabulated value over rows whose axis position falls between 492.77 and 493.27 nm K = 8.02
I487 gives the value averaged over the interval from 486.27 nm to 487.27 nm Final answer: 7.74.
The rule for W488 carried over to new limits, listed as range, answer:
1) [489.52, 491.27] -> 8.7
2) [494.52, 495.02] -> 9.12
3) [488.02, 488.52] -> 8.36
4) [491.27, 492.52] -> 8.61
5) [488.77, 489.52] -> 9.19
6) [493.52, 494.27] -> 8.17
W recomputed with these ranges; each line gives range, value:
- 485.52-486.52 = 7.96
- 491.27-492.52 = 8.08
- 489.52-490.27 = 7.4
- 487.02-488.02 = 7.52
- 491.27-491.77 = 7.96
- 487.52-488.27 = 7.68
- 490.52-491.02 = 8.07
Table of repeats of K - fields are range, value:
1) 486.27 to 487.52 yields 6.51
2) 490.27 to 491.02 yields 7.44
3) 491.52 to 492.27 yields 7.76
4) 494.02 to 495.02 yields 7.68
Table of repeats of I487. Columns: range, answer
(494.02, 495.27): 8.33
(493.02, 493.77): 8.01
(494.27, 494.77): 7.85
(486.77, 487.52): 7.57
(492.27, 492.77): 8.47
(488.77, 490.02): 8.21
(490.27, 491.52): 8.04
